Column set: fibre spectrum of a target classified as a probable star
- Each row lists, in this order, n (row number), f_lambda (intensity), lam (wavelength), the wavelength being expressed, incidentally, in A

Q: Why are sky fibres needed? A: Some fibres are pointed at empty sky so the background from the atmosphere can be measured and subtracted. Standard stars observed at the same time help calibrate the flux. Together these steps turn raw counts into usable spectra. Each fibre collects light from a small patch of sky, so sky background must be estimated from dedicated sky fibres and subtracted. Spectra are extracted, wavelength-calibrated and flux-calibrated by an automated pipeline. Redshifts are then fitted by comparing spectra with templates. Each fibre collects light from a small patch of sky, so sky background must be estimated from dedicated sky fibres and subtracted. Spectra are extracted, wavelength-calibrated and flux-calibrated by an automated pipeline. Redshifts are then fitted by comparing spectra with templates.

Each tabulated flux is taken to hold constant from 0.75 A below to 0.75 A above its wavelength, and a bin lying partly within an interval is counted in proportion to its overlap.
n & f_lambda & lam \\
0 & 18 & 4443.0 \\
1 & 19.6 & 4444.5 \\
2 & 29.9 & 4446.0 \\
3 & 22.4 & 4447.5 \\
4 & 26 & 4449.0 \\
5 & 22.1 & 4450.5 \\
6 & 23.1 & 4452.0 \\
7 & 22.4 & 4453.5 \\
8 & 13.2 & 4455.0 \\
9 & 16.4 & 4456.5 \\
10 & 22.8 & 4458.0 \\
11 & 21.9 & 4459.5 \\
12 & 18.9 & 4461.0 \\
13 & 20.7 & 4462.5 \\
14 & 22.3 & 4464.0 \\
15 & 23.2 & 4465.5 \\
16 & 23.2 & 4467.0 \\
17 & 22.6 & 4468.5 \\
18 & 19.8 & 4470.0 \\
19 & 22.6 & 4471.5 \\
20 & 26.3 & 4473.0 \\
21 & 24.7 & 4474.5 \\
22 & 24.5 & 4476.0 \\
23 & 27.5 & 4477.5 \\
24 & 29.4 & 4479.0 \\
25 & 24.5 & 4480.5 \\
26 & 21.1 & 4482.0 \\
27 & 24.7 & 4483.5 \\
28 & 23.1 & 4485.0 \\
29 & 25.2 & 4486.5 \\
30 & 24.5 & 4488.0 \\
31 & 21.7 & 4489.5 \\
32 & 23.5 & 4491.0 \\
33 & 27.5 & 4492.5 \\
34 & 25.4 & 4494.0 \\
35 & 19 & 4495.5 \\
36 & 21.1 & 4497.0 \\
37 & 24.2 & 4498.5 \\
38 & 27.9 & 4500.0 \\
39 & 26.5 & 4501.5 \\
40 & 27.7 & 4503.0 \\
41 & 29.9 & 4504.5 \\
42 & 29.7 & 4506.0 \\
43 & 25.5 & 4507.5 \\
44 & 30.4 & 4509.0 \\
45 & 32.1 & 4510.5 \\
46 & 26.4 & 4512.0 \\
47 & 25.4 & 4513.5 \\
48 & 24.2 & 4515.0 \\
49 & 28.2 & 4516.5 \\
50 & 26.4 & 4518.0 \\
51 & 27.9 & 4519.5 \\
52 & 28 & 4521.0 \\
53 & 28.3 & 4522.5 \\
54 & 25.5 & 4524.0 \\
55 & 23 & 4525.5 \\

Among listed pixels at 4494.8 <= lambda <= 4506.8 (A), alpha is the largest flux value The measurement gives 29.9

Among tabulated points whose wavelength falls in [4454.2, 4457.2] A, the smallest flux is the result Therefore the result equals 13.2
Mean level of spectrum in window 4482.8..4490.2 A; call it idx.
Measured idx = 23.8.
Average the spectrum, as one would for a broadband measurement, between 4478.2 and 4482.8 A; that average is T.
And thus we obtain 25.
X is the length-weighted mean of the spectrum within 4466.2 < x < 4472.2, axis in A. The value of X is 22.1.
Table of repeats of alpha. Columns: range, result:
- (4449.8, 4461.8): 23.1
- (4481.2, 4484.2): 24.7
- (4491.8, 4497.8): 27.5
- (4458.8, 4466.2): 23.2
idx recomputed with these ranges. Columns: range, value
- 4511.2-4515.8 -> 25.4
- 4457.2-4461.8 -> 21.1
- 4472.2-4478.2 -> 25.7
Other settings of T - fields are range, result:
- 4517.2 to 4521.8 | 27.5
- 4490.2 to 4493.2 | 25.4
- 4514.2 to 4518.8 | 26.3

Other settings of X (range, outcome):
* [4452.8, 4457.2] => 17.3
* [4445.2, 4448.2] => 26.1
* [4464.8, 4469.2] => 23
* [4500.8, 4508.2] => 27.9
